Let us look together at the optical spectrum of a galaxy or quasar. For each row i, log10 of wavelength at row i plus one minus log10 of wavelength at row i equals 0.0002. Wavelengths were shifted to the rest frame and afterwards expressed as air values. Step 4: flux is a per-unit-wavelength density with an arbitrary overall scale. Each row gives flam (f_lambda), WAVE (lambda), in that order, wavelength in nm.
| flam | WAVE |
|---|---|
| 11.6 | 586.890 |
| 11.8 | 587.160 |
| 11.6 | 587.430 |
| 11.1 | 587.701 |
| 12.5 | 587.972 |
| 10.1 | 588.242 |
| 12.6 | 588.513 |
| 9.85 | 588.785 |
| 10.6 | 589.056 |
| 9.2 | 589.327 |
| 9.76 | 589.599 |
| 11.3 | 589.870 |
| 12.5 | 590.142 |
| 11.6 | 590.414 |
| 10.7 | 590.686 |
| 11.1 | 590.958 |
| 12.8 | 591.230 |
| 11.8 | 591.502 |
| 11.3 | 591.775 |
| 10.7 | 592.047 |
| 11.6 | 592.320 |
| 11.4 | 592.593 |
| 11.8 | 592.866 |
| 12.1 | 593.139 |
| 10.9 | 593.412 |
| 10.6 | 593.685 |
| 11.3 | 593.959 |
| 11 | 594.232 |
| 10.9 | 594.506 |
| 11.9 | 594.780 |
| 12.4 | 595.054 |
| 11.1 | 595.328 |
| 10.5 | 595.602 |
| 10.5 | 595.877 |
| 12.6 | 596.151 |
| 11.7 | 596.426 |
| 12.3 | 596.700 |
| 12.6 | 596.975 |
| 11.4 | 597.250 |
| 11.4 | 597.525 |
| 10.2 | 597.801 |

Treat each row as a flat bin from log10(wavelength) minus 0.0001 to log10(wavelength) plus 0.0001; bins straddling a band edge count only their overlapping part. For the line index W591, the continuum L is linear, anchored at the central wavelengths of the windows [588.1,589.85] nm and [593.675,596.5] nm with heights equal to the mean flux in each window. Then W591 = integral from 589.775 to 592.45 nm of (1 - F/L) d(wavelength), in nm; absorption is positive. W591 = -0.199 nm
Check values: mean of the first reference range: 10.4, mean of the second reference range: 11.3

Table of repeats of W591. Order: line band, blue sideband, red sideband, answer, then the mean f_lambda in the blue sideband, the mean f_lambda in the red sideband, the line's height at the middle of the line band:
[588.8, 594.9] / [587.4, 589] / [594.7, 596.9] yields 0.13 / 11.2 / 11.6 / 11.4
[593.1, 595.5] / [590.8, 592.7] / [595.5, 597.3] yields 0.06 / 11.5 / 11.7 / 11.6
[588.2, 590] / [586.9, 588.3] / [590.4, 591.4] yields 0.16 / 11.5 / 11.6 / 11.5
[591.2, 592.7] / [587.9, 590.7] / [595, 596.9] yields -0.04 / 11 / 11.6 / 11.2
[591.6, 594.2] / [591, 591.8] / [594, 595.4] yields 0.10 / 12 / 11.5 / 11.7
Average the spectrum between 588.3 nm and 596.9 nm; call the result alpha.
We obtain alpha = 11.3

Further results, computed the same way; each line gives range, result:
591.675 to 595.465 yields 11.4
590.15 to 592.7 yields 11.5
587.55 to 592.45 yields 11.2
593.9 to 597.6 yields 11.6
